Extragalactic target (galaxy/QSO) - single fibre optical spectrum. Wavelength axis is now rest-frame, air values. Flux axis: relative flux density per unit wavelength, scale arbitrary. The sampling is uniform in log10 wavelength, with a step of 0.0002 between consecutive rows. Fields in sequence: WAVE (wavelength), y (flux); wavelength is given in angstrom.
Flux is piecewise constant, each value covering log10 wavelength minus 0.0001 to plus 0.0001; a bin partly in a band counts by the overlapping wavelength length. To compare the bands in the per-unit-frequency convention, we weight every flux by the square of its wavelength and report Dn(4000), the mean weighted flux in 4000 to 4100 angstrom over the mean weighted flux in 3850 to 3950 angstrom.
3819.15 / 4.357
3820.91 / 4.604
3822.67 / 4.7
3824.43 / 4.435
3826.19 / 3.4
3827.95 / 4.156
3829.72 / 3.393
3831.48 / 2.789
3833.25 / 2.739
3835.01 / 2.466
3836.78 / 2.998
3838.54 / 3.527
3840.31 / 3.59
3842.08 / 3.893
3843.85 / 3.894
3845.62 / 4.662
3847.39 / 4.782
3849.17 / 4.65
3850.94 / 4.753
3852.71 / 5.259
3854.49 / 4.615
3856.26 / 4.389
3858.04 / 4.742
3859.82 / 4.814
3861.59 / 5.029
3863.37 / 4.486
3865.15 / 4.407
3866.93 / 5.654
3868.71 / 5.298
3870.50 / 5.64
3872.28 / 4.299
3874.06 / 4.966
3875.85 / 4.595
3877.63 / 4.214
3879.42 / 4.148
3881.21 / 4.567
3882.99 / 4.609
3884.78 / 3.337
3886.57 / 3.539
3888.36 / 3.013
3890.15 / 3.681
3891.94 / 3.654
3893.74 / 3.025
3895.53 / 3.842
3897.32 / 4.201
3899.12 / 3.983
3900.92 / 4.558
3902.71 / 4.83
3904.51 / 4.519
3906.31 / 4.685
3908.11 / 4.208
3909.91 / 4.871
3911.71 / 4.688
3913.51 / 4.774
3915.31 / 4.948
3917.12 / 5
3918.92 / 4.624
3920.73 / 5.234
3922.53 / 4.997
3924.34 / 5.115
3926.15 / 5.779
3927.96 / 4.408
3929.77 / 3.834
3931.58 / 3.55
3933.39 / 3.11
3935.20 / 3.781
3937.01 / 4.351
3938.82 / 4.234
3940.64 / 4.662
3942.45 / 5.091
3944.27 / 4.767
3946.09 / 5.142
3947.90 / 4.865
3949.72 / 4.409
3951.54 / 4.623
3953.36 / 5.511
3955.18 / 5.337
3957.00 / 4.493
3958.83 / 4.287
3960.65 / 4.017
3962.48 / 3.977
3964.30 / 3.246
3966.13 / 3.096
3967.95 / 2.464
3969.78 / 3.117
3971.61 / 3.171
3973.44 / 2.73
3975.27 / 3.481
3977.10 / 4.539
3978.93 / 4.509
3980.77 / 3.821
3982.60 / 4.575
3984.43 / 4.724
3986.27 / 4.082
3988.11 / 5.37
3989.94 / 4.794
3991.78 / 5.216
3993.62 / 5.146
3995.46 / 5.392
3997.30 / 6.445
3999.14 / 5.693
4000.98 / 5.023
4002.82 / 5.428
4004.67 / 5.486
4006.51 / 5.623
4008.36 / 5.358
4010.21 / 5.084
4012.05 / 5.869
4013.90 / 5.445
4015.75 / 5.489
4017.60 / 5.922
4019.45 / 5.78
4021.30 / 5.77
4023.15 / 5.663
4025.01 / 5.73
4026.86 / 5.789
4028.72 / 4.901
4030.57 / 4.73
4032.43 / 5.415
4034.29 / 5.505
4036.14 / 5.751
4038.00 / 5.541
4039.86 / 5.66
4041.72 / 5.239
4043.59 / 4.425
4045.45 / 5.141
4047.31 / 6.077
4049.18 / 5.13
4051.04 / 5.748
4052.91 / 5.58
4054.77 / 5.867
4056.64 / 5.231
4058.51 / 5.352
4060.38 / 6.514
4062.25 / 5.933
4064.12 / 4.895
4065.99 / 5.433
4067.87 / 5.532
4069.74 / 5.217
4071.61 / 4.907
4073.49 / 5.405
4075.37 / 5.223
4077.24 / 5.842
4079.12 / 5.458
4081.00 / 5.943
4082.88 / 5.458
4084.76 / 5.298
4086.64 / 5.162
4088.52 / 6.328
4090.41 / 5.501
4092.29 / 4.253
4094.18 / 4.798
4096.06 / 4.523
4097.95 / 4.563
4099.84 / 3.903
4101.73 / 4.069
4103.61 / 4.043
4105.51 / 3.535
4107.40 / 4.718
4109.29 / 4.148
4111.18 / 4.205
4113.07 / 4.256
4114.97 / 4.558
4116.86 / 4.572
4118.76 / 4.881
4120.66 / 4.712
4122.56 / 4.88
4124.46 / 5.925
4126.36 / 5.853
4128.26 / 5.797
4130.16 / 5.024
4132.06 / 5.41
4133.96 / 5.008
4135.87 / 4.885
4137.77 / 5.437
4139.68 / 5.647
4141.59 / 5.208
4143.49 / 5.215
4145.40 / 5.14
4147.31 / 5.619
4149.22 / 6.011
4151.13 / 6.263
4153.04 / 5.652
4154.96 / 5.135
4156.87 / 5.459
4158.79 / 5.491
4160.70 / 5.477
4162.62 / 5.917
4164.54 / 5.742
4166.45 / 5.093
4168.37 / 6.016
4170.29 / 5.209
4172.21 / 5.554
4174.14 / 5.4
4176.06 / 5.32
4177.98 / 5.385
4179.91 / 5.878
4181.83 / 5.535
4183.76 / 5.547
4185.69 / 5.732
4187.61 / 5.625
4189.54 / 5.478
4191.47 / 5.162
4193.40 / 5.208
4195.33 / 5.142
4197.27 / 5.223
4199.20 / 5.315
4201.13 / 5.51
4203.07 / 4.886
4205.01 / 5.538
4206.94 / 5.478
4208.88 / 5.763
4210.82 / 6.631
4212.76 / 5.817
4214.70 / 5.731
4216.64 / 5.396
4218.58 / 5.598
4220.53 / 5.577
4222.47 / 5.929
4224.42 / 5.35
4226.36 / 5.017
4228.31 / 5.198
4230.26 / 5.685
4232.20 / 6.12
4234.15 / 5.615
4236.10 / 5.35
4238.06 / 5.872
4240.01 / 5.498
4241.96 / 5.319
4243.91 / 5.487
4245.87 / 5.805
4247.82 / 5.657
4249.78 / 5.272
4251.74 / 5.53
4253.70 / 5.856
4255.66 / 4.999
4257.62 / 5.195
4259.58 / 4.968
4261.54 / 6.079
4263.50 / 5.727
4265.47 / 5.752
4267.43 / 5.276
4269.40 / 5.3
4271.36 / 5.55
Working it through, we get 1.29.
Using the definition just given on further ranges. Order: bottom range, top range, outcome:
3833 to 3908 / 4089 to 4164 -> 1.34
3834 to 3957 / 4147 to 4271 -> 1.46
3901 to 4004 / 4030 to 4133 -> 1.21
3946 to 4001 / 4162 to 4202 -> 1.37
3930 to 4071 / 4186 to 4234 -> 1.24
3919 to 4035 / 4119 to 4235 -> 1.27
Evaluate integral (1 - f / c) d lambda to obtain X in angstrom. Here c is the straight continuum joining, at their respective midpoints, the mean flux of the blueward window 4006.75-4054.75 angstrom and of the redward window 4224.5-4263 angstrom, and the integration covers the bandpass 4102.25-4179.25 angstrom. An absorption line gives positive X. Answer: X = 4.17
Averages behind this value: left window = 5.48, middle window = 5.19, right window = 5.5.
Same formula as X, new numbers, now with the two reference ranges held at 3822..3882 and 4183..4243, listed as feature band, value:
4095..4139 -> 3.89 angstrom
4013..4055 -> -4.88 angstrom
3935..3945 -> 0.15 angstrom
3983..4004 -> -1.85 angstrom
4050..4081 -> -3.08 angstrom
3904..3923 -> -1.16 angstrom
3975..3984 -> 0.88 angstrom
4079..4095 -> -0.81 angstrom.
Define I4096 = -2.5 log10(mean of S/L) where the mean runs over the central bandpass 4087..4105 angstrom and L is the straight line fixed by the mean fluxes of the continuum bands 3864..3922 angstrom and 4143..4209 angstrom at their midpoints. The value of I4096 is 0.12 mag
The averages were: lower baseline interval 4.43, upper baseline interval 5.49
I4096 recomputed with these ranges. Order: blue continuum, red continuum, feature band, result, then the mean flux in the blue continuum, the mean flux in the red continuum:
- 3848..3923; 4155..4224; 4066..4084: -0.06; 4.51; 5.53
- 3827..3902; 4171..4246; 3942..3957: -0.10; 4.16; 5.53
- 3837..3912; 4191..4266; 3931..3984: 0.13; 4.37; 5.52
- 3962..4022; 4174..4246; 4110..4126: 0.09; 4.73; 5.53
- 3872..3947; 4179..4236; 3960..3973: 0.37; 4.37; 5.54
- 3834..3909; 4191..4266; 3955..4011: 0.04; 4.28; 5.52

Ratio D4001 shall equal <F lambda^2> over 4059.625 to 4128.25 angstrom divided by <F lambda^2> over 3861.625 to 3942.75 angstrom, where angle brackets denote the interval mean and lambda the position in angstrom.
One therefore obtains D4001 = 1.2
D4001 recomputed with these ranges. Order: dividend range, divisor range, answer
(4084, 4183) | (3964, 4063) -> 1.08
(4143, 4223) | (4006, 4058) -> 1.09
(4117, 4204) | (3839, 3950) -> 1.38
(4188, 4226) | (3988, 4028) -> 1.10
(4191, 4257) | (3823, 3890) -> 1.57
